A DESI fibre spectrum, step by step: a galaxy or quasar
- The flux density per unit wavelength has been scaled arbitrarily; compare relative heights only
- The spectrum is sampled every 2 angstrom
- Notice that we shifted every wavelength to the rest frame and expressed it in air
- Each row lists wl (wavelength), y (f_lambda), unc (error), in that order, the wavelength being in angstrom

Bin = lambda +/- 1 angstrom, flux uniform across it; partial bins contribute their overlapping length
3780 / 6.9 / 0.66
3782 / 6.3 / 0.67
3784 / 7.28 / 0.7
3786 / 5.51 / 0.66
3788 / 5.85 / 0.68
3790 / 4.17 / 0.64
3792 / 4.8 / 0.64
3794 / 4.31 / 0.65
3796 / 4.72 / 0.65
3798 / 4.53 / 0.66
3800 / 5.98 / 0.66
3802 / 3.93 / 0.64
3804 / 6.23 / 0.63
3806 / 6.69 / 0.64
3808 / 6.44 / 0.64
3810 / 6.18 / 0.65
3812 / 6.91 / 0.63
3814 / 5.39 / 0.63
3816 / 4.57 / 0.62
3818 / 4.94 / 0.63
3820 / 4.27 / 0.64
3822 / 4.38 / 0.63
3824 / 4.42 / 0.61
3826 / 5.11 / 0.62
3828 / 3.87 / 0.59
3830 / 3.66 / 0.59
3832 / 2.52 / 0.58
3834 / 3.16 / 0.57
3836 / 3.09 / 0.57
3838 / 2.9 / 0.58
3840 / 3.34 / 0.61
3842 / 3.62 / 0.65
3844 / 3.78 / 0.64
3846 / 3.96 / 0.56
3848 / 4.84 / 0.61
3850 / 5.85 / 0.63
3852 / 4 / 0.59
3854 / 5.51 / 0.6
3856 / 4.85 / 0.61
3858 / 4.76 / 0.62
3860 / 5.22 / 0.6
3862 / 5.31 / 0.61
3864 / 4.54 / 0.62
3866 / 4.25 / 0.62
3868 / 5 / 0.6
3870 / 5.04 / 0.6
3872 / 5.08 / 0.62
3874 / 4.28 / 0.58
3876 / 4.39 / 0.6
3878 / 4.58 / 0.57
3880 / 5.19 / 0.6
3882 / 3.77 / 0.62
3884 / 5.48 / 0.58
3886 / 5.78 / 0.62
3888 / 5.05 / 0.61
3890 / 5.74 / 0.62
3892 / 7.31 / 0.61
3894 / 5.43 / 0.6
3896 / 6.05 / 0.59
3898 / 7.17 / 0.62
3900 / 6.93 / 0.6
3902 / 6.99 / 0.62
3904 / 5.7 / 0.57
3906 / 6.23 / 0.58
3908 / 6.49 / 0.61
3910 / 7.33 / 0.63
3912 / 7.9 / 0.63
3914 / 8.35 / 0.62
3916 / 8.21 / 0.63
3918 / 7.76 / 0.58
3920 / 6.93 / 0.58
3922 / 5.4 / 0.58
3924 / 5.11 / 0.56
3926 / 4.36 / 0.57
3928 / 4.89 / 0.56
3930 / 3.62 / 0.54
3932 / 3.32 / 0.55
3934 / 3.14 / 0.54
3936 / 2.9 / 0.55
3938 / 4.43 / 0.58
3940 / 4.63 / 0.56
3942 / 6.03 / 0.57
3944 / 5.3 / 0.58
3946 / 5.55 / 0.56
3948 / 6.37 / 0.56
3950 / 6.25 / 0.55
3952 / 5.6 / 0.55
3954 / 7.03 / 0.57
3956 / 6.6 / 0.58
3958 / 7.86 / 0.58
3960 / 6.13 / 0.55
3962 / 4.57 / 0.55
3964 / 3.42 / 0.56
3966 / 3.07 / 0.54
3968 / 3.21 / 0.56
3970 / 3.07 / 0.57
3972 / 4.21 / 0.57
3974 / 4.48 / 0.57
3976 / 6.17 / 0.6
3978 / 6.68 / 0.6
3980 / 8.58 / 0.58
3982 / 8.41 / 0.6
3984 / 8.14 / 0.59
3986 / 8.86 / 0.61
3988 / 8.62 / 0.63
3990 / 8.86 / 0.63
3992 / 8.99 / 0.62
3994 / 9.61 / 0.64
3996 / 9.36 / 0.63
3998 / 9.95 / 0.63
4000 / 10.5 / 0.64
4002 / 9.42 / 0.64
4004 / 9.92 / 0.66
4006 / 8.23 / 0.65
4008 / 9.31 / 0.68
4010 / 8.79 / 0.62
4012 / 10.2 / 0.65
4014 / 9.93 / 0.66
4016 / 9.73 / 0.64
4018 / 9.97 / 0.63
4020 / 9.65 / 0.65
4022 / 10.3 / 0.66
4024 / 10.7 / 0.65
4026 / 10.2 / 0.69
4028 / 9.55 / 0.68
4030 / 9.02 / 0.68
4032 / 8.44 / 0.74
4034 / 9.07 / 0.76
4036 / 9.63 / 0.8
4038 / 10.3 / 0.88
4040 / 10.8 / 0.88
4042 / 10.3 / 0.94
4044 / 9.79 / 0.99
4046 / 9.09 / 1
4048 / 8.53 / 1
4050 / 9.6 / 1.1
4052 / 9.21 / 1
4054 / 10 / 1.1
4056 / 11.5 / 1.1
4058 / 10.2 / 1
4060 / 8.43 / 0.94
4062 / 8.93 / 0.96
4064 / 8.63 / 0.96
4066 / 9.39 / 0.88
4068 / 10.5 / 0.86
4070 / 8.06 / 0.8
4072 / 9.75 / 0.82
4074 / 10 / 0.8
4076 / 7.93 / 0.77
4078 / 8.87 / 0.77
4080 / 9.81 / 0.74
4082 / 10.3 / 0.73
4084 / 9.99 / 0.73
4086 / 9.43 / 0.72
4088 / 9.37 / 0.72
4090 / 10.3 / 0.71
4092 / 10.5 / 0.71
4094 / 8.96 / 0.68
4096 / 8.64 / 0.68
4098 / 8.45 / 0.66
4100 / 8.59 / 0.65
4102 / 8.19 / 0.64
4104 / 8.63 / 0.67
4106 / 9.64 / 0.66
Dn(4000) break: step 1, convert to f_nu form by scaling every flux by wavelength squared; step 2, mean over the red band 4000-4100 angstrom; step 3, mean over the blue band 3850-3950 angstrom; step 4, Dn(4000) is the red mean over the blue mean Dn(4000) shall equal 1.88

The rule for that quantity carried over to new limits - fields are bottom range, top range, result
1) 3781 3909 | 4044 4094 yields 2.10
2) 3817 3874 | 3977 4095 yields 2.40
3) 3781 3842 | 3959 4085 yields 2.01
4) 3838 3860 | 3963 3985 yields 1.31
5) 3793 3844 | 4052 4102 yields 2.34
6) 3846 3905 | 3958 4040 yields 1.65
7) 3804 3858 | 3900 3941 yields 1.31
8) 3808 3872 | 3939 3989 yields 1.40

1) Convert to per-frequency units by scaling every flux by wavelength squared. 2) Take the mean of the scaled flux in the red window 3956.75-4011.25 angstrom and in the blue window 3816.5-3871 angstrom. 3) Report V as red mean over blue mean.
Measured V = 1.84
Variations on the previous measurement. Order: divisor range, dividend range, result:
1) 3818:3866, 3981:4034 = 2.42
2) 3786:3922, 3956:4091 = 1.81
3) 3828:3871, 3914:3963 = 1.37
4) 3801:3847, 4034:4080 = 2.39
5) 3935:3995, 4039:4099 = 1.63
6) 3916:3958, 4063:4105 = 1.85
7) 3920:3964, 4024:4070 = 1.94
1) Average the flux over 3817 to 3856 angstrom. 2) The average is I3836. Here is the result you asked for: 4.08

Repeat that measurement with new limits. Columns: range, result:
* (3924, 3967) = 5.01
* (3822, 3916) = 5.11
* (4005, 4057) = 9.69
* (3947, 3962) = 6.42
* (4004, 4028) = 9.73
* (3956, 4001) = 6.94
